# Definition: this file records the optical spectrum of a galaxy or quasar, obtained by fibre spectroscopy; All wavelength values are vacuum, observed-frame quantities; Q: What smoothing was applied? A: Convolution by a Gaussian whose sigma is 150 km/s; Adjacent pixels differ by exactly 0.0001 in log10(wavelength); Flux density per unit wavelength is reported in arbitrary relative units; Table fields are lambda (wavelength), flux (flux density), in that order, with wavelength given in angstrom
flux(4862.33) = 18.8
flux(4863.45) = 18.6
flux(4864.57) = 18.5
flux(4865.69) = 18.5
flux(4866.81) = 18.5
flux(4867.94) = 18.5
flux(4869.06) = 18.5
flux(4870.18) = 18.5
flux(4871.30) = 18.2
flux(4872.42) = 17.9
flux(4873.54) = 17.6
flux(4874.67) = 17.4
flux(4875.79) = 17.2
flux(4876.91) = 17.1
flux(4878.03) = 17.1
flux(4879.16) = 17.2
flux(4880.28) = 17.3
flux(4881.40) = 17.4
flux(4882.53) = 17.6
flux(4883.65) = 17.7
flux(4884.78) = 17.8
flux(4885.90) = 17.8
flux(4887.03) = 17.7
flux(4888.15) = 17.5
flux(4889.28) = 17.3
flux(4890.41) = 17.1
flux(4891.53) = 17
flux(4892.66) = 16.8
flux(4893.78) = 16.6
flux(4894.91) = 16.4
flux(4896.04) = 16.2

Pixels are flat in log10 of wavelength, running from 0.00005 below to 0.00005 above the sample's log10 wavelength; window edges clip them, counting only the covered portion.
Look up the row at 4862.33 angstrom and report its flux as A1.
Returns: 18.8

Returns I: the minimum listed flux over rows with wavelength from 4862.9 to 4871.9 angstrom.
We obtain 18.2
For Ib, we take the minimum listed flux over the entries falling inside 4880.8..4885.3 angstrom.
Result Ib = 17.4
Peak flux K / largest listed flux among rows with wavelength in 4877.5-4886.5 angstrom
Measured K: 17.8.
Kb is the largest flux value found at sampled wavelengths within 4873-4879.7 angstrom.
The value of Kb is 17.6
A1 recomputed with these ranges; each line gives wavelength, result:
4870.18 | 18.5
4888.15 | 17.5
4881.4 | 17.4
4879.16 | 17.2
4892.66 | 16.8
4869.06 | 18.5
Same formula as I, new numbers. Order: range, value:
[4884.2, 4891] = 17.1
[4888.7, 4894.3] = 16.6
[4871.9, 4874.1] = 17.6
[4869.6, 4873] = 17.9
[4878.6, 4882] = 17.2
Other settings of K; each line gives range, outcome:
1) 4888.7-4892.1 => 17.3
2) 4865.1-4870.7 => 18.5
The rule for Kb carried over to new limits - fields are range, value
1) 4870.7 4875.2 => 18.2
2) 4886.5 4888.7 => 17.7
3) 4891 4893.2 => 17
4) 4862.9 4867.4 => 18.6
